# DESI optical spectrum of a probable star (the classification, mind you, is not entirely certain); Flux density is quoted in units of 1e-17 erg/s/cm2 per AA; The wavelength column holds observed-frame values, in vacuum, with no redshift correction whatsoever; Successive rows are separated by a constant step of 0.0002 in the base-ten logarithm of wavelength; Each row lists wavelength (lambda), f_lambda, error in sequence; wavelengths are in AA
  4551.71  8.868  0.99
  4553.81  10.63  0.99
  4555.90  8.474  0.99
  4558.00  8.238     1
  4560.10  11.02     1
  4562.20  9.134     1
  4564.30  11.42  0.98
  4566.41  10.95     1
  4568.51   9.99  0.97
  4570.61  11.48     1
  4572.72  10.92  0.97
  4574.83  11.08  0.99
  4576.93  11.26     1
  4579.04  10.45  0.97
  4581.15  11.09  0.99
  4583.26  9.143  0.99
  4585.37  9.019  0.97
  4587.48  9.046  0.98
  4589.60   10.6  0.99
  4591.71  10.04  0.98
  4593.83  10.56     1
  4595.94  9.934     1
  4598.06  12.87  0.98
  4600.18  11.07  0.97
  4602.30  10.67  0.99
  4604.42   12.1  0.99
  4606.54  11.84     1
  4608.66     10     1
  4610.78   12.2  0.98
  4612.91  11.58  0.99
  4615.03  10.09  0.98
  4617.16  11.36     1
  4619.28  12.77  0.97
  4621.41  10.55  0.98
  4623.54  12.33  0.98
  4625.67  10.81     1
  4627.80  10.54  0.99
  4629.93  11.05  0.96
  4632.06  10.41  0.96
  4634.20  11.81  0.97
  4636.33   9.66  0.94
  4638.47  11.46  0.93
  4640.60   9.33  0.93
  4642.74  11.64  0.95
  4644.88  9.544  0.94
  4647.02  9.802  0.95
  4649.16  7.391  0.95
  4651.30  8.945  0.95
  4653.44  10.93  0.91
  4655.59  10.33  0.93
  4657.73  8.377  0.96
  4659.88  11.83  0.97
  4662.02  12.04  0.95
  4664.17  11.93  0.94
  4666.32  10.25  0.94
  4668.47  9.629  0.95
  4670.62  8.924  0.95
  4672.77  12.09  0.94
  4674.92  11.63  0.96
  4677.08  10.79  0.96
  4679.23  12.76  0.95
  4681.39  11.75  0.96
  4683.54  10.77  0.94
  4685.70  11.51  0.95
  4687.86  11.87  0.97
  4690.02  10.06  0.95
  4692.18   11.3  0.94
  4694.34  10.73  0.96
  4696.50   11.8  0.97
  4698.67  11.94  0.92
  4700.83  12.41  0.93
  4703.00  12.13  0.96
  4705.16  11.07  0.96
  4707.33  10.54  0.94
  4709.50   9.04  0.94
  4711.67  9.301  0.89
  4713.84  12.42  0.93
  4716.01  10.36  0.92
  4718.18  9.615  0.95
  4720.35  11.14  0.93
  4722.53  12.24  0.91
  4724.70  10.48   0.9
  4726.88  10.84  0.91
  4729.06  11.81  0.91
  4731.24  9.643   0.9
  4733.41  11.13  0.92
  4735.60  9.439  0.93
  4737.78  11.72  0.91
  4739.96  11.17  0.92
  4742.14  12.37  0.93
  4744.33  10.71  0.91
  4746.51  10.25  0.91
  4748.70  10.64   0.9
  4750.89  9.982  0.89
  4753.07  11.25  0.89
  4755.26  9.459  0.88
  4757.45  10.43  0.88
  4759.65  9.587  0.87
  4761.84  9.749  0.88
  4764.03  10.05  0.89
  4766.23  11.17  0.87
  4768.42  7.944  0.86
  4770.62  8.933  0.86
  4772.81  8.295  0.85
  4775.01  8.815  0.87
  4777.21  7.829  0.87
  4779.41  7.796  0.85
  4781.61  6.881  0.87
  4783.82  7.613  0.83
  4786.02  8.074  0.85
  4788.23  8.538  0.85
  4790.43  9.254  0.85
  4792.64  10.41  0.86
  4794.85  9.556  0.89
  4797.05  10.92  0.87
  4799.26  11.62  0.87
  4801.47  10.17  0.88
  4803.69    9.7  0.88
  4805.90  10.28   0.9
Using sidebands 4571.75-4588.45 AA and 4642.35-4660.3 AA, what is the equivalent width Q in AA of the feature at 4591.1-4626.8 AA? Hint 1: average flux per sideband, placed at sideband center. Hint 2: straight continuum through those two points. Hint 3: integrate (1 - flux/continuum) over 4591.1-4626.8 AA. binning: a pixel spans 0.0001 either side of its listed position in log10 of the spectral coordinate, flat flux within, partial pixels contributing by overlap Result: -4.26 AA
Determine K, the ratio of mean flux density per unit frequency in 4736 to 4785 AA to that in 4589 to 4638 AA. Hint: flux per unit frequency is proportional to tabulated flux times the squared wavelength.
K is 0.93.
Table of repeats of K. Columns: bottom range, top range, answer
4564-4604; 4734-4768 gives 1.06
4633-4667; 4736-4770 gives 1.05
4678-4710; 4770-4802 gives 0.82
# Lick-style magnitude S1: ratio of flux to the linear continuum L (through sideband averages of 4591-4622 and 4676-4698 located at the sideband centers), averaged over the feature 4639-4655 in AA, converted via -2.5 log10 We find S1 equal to 0.159 mag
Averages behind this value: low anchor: 11.2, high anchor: 11.3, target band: 9.74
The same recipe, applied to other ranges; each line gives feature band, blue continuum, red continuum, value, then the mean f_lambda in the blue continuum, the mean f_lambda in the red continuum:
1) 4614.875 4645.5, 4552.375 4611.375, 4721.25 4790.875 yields -0.06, 10.5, 9.82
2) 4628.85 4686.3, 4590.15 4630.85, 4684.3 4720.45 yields 0.05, 11.2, 11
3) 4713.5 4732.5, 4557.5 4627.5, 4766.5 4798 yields -0.17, 10.8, 8.69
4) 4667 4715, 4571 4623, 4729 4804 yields -0.09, 10.9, 9.77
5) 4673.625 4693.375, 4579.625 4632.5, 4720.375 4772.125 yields -0.07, 10.9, 10.5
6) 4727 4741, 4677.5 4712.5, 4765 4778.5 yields -0.09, 11.2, 8.83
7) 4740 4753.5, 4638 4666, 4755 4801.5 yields -0.15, 10.2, 9.21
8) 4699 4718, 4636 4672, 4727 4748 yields -0.03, 10.1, 10.9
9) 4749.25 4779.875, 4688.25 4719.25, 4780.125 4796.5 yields -0.01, 10.9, 8.68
